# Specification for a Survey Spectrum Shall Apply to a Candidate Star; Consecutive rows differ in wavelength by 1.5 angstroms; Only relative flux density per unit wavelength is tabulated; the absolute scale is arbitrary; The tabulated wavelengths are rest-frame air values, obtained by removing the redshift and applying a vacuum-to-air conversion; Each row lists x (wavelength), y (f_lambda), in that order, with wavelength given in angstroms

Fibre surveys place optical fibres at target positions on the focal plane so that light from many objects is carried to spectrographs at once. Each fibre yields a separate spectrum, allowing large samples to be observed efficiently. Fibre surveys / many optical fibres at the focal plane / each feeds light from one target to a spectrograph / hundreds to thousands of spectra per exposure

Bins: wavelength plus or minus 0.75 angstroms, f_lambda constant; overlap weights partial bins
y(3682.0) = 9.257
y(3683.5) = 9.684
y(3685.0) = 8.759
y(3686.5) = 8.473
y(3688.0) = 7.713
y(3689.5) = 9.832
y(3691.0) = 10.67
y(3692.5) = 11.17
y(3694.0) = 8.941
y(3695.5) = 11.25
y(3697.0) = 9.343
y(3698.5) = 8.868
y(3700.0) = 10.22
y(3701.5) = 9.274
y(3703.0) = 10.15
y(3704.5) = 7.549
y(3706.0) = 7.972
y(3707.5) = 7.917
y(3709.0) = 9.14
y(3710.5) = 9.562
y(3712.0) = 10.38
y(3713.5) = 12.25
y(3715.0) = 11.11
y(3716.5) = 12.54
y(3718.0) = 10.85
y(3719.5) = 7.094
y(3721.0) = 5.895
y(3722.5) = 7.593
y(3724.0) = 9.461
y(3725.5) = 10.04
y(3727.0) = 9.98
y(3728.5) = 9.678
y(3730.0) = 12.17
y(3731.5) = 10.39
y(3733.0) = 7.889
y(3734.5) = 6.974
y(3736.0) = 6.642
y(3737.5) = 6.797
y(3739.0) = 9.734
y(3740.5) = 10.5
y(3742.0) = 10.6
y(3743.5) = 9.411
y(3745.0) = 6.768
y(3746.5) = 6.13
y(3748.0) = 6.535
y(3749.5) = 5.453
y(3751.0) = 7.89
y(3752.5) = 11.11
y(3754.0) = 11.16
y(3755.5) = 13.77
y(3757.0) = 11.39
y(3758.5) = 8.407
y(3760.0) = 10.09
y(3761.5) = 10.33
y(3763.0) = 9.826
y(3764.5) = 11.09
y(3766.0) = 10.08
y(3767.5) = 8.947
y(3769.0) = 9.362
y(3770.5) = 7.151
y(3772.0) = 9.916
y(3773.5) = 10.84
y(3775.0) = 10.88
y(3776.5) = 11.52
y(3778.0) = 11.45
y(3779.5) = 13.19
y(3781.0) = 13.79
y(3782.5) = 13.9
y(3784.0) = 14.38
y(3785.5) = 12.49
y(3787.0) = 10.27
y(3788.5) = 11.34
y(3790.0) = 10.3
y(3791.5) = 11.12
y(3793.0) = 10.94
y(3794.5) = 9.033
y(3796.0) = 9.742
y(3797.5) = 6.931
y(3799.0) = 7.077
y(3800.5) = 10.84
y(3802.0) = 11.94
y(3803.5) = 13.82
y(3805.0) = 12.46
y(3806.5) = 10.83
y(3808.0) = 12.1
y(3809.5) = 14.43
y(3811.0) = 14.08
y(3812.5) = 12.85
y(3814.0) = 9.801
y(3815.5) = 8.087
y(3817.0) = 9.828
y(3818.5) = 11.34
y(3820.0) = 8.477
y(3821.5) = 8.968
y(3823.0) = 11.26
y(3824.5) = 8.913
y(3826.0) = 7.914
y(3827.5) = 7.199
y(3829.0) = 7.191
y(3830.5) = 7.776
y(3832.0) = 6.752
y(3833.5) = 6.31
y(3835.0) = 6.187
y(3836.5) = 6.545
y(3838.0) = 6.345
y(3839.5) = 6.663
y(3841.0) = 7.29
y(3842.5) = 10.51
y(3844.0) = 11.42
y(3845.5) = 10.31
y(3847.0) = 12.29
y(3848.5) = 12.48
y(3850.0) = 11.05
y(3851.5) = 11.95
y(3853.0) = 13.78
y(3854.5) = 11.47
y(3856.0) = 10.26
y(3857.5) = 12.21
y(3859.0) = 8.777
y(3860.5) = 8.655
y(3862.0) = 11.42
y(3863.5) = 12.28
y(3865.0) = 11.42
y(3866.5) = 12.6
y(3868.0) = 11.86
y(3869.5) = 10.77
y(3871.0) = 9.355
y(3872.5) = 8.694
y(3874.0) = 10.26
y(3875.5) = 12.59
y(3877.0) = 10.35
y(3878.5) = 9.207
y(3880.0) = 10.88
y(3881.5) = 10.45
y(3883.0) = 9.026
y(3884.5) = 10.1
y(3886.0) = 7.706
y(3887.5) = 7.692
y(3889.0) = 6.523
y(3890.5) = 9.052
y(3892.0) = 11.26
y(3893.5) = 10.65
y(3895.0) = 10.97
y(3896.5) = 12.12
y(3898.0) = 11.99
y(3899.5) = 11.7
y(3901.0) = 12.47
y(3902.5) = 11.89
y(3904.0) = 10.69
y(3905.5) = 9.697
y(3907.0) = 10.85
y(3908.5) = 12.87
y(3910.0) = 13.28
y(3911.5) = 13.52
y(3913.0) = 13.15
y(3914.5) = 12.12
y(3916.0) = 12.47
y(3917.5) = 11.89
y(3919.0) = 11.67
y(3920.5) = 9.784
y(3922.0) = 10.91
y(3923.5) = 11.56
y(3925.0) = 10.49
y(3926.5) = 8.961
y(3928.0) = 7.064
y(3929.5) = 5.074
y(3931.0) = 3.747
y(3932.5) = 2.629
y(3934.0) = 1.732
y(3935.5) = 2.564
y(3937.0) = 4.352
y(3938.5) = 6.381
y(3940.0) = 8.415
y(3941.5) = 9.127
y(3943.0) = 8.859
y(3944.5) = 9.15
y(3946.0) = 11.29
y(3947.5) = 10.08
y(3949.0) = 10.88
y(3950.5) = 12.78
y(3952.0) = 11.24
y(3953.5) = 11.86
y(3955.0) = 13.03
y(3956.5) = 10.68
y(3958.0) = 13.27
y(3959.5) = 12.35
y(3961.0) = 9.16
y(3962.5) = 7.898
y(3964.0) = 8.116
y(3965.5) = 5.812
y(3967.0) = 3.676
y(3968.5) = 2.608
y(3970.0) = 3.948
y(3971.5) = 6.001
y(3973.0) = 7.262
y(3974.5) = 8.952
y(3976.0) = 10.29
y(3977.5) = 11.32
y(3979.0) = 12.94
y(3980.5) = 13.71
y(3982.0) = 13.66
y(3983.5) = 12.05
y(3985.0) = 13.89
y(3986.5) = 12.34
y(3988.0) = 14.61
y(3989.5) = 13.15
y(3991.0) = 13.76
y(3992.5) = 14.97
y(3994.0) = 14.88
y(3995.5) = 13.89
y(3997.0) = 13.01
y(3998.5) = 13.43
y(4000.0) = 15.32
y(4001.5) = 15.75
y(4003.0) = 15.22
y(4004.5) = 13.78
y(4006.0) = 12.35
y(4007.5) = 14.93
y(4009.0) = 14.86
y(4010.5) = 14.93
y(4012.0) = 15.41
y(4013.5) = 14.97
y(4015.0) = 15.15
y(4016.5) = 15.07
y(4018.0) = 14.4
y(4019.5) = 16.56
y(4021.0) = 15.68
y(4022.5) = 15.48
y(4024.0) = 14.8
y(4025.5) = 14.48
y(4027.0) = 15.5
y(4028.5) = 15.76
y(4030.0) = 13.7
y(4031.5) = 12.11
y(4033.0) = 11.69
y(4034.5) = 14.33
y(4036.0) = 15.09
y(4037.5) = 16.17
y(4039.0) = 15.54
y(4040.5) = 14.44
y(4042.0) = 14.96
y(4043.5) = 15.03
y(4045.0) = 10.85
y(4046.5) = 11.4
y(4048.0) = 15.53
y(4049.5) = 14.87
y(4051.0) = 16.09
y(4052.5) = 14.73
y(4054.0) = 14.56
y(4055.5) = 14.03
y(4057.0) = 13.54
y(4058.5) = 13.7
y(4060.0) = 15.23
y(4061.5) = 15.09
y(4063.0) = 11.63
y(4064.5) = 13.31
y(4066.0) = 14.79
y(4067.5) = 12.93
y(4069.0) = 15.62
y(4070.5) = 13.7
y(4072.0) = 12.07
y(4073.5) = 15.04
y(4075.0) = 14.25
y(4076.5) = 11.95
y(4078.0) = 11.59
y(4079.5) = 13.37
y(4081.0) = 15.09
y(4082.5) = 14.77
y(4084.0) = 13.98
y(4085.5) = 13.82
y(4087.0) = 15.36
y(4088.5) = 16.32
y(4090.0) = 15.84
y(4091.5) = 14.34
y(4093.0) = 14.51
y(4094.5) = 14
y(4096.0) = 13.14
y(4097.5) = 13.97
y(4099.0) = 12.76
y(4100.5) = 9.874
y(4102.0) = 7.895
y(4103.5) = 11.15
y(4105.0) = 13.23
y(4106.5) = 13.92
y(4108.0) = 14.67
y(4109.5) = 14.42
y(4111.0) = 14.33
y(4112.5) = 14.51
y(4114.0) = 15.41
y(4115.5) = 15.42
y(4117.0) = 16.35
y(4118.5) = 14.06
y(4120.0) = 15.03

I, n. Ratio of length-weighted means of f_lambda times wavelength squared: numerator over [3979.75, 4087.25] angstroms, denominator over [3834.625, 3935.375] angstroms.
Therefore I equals 1.52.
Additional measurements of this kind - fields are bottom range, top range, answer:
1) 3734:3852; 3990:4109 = 1.63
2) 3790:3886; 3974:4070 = 1.53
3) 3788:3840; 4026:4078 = 1.66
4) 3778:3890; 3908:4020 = 1.15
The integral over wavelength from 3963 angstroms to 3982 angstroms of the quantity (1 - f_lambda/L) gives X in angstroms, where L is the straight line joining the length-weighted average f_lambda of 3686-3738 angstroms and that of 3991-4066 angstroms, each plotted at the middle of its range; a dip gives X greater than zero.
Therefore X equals 7.6 angstroms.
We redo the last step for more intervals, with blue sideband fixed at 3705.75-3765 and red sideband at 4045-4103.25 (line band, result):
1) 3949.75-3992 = 6.8 angstroms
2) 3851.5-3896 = 2.9 angstroms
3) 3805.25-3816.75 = -1.5 angstroms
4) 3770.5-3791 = -3.7 angstroms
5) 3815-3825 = 0.8 angstroms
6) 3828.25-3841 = 4.6 angstroms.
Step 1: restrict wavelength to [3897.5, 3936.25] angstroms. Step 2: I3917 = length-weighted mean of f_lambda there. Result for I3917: 9.78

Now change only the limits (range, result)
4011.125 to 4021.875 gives 15.3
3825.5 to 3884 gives 9.82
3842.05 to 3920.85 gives 11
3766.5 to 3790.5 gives 11.2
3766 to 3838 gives 10.2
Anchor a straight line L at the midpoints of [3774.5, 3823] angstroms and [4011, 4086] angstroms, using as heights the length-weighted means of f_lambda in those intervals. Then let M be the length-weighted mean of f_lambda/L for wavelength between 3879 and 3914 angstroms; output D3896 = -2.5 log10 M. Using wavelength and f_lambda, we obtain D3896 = 0.15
